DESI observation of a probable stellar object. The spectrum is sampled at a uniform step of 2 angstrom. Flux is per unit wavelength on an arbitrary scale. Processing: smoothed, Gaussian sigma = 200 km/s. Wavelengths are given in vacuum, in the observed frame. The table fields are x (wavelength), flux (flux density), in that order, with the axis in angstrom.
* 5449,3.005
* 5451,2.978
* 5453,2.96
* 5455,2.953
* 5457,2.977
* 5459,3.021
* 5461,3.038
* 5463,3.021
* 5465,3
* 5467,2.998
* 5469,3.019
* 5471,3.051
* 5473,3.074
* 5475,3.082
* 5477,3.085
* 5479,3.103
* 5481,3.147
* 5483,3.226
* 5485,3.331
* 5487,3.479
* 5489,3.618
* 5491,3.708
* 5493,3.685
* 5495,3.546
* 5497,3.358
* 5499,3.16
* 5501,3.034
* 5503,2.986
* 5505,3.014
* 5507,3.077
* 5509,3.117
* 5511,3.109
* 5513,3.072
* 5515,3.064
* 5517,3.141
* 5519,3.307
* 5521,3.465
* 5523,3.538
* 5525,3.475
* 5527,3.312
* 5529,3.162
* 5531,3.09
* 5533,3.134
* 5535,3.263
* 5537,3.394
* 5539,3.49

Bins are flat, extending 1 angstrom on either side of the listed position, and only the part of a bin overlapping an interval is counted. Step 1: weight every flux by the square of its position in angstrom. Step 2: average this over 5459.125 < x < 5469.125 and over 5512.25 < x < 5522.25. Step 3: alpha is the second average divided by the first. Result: 1.09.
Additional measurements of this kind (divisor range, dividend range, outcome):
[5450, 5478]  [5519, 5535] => 1.12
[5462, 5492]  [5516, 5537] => 1.05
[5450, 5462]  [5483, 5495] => 1.20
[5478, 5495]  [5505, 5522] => 0.93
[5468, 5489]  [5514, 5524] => 1.05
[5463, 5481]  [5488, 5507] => 1.10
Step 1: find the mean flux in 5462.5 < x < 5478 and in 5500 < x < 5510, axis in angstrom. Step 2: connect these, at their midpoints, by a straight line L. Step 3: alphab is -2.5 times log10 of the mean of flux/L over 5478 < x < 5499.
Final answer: -0.12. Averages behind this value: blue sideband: 3.04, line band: 3.41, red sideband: 3.05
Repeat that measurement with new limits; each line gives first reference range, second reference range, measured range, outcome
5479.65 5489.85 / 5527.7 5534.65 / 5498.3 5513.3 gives 0.065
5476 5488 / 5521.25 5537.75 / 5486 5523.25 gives -0.007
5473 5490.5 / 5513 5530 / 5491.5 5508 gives 0.010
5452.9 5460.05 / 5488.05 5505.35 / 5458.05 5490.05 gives 0.001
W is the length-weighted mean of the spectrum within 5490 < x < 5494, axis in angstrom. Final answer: 3.7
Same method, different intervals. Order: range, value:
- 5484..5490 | 3.48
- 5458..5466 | 3.02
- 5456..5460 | 3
